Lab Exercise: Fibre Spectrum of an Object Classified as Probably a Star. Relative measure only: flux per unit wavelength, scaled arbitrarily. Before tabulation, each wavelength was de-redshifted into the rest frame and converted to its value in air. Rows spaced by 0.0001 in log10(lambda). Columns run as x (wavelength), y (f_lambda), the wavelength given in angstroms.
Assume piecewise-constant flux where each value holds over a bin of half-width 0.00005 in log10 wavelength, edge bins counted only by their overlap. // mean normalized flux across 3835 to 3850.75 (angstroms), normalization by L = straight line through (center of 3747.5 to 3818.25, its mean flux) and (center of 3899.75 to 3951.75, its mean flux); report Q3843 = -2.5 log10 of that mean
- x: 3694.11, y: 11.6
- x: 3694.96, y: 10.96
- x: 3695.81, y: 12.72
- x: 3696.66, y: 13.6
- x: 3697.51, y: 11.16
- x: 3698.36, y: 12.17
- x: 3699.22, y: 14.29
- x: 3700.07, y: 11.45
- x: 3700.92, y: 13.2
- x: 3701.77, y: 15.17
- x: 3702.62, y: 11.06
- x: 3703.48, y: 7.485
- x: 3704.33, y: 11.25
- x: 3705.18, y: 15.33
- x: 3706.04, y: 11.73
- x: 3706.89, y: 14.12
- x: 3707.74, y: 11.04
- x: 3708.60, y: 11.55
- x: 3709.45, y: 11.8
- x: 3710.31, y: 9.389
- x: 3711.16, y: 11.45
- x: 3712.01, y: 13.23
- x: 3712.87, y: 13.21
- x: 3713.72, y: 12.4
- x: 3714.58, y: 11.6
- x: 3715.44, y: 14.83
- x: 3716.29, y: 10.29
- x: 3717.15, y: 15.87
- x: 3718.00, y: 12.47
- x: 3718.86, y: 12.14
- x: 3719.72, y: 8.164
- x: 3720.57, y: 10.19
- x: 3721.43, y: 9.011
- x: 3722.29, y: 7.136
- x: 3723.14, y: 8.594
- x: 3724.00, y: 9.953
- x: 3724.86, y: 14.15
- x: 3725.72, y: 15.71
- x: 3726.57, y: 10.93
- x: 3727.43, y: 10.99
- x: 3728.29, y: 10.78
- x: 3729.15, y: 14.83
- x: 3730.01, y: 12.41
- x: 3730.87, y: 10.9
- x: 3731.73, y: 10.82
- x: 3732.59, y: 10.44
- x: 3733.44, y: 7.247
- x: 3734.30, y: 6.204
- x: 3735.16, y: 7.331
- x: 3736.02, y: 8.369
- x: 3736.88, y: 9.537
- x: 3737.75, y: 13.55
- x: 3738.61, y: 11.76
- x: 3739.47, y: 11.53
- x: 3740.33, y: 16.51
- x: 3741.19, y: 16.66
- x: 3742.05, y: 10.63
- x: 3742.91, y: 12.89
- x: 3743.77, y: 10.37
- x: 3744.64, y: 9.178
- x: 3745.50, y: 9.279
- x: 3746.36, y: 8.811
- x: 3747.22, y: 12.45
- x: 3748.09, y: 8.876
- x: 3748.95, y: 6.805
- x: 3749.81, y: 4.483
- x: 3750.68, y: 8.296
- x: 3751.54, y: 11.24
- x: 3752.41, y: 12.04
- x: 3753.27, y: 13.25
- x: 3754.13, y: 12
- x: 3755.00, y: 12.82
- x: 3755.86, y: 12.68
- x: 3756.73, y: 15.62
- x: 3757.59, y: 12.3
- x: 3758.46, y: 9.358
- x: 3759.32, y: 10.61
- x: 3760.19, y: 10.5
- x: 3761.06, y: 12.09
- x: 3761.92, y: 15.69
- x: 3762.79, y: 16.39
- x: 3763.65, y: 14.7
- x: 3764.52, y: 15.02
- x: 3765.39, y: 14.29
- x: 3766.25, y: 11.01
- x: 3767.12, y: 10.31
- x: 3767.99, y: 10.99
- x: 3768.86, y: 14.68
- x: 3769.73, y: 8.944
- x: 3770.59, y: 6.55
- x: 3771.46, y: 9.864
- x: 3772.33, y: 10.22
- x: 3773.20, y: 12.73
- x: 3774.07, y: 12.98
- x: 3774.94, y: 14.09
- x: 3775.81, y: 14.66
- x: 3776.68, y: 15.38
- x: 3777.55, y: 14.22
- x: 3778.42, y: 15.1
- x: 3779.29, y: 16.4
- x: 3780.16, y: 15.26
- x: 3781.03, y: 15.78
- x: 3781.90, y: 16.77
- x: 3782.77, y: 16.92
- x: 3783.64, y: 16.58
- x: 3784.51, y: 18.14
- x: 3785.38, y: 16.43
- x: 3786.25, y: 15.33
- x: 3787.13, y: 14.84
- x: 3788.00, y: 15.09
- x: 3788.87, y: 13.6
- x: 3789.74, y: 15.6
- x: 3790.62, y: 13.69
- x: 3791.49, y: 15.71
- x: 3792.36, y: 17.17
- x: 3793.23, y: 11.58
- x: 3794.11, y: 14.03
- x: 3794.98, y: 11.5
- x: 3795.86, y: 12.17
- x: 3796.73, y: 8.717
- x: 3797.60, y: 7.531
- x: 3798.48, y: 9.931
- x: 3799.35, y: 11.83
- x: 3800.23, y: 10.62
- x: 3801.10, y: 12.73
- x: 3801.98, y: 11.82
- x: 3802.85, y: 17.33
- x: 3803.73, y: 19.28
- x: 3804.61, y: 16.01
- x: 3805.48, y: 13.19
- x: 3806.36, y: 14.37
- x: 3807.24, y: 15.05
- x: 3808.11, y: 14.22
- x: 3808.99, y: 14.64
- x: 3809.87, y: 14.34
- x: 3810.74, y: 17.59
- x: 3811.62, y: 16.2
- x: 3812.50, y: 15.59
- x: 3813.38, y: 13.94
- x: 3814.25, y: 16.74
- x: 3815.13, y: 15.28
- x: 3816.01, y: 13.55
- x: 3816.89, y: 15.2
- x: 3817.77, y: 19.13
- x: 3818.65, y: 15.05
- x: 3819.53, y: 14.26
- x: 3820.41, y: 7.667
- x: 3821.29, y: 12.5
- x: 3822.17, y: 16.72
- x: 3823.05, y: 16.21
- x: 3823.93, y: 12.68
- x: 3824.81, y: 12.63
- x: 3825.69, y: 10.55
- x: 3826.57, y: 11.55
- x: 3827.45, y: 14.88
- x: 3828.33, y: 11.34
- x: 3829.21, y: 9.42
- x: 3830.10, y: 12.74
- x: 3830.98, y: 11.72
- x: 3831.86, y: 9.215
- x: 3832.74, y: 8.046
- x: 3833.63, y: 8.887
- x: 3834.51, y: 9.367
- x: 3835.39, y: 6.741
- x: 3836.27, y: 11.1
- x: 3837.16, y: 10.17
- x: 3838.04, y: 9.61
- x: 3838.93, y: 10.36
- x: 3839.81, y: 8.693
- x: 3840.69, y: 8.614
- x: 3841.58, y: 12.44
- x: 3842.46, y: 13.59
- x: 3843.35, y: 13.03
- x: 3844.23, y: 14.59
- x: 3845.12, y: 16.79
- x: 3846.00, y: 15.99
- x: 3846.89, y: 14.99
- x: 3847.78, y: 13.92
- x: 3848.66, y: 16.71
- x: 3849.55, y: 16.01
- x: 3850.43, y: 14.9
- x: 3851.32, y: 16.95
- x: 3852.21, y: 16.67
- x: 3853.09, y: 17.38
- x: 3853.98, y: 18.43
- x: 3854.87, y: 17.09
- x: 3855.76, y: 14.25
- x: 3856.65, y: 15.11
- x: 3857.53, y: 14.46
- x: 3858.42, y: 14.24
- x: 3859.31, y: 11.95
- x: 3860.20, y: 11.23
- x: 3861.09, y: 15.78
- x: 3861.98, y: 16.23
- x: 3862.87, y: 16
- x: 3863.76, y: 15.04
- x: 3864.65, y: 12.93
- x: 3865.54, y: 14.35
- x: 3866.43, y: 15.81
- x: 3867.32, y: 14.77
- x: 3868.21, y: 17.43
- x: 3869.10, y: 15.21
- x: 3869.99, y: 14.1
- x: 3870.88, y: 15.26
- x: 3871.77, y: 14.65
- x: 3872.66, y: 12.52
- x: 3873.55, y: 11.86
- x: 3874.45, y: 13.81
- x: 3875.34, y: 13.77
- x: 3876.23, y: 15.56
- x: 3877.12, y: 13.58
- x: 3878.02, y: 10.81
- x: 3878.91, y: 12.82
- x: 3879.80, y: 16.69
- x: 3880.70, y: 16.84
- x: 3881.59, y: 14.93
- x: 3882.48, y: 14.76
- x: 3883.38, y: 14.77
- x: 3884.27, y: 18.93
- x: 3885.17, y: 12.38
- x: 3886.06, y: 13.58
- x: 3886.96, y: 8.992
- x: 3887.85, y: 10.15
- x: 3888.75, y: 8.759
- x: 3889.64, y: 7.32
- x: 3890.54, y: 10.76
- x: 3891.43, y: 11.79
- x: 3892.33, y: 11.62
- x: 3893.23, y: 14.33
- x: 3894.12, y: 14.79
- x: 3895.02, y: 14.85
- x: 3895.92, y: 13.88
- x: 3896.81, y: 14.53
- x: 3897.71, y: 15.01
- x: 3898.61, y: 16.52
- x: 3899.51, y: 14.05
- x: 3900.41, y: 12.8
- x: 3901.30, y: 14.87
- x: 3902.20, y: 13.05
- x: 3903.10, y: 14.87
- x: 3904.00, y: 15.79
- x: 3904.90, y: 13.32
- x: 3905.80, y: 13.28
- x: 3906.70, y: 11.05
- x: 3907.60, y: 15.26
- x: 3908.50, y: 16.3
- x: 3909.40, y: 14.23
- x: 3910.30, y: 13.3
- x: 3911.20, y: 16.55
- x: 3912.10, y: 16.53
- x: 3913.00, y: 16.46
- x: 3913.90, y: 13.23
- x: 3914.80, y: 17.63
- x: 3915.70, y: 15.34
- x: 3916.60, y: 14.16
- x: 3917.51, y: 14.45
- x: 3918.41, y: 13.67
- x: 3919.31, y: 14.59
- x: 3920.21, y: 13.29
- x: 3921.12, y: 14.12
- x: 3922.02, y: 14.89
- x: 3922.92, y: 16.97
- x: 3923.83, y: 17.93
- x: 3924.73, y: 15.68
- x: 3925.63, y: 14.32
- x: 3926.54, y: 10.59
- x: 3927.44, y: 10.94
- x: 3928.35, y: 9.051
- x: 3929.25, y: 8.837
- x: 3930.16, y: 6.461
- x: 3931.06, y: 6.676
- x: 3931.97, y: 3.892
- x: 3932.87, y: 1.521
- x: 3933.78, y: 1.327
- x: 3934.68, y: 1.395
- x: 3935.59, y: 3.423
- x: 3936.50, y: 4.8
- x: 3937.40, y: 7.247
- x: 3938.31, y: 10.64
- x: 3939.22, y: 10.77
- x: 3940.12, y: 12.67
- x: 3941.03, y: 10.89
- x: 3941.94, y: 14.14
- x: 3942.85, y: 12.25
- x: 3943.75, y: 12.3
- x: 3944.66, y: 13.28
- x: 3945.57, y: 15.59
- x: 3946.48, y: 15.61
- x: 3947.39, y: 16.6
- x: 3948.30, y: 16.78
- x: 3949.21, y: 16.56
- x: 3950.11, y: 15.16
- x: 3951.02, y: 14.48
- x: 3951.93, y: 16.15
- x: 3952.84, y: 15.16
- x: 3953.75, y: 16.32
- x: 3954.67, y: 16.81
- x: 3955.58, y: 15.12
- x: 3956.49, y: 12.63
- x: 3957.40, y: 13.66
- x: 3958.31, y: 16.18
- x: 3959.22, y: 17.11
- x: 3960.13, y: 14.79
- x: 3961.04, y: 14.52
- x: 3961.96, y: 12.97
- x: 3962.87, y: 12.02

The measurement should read 0.030 mag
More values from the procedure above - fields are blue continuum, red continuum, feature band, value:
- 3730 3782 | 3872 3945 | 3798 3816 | -0.20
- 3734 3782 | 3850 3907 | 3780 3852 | -0.05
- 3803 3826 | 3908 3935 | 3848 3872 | -0.12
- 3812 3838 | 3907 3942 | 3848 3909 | -0.18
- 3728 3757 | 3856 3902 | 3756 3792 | -0.19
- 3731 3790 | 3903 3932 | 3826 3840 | 0.25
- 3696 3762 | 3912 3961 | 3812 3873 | -0.13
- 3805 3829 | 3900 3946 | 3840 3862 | -0.09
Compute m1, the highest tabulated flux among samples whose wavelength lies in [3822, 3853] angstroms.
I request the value 16.95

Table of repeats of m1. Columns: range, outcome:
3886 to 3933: 17.93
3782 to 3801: 18.14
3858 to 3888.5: 18.93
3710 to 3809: 19.28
